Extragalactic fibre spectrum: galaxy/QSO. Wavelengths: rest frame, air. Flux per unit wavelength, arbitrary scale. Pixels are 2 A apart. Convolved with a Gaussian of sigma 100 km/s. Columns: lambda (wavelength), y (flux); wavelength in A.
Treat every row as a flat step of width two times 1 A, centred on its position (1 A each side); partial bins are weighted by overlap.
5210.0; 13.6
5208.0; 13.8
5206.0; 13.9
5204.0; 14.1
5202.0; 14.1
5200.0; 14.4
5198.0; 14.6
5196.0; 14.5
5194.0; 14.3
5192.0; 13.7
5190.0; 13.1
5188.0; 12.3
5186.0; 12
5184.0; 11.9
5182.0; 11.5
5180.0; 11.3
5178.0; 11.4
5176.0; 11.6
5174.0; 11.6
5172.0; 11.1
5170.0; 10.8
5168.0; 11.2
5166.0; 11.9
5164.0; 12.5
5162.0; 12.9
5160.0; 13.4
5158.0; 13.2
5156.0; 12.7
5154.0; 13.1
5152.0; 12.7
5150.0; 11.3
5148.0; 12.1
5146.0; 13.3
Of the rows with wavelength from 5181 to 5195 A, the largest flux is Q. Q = 14.3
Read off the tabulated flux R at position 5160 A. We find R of 13.4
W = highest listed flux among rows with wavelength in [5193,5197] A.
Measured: 14.5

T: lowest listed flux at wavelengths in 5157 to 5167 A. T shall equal 11.9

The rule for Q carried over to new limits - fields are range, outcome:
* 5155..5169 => 13.4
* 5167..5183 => 11.6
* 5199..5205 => 14.4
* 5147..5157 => 13.1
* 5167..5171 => 11.2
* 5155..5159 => 13.2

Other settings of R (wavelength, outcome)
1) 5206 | 13.9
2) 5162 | 12.9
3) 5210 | 13.6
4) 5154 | 13.1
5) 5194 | 14.3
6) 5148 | 12.1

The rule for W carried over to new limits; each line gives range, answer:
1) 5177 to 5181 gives 11.4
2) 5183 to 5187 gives 12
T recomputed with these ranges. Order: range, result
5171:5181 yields 11.1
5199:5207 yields 13.9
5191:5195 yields 13.7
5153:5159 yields 12.7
